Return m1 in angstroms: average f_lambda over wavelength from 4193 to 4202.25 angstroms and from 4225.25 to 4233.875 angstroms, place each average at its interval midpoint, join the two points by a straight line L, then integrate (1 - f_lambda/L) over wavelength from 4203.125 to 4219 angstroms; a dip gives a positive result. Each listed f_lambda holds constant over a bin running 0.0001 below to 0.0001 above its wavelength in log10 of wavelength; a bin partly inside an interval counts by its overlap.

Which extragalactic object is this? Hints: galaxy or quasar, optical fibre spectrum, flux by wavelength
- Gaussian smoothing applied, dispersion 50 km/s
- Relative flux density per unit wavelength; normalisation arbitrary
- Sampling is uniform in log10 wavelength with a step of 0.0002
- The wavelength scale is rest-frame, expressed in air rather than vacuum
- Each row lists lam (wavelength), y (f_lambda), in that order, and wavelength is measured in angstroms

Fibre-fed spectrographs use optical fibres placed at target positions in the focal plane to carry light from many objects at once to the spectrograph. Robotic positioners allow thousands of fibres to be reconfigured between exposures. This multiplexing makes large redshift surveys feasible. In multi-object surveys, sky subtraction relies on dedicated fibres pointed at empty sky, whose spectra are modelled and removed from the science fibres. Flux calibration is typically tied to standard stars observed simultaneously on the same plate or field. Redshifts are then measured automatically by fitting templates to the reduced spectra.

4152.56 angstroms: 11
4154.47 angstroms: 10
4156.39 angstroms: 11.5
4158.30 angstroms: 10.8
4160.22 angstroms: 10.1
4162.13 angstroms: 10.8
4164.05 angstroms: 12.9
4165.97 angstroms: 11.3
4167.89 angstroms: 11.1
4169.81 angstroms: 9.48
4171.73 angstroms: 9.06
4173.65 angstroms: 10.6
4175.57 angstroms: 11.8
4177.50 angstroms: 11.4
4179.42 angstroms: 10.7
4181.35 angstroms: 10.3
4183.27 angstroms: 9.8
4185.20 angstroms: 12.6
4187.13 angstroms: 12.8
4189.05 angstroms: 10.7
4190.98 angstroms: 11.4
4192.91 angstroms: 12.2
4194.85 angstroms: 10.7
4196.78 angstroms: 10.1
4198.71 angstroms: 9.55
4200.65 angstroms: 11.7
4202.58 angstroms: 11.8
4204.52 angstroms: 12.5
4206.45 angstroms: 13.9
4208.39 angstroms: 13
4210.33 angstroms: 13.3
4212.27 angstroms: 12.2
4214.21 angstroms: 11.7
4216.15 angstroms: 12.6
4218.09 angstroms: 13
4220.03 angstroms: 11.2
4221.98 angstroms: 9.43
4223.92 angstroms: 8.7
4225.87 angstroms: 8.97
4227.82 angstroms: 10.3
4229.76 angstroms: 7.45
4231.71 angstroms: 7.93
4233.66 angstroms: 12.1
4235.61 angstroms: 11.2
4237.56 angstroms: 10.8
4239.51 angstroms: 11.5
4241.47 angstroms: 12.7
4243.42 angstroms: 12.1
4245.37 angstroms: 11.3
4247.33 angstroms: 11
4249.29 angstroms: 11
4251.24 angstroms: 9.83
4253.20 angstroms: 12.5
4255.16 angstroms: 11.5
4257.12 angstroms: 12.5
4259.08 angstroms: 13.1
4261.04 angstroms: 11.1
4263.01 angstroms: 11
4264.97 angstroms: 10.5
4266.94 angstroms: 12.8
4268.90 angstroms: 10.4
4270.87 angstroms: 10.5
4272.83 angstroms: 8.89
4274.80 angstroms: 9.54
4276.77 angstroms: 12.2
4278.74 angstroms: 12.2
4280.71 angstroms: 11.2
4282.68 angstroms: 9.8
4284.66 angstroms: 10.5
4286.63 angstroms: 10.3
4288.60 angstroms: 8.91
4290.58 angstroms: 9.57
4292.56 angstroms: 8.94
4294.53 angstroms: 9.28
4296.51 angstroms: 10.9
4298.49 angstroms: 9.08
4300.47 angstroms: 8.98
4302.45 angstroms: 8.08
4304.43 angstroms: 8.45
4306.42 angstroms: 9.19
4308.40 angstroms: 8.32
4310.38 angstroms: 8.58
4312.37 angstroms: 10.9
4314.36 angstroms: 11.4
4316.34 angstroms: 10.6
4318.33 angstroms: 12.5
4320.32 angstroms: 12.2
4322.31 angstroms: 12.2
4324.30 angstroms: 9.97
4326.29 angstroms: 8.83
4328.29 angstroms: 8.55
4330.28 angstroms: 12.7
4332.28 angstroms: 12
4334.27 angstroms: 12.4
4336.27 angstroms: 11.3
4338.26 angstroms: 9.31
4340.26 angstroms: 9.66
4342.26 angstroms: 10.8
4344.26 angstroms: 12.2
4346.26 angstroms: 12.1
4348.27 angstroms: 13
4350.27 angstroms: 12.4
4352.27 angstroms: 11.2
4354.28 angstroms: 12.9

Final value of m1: -4.2 angstroms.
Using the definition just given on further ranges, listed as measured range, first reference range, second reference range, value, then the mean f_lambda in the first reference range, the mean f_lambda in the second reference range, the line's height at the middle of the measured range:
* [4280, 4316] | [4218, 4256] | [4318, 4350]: 4.70 angstroms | 10.7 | 11.2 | 11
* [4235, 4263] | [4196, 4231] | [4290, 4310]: -3.46 angstroms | 11.2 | 9.06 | 10.3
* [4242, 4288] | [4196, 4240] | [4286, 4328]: -3.02 angstroms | 11.1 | 9.84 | 10.4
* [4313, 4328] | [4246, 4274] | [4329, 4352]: 0.65 angstroms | 11.2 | 11.6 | 11.5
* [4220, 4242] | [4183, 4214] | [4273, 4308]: 1.95 angstroms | 11.8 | 9.78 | 11.1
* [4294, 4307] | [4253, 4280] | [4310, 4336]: 2.35 angstroms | 11.3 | 11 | 11.2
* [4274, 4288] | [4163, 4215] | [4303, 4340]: -0.02 angstroms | 11.4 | 10.5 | 10.8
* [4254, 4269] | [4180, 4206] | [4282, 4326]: -1.79 angstroms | 11.3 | 9.92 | 10.4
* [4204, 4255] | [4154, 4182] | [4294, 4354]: -2.38 angstroms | 10.8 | 10.6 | 10.7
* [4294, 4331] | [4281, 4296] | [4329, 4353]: 1.92 angstroms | 9.73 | 11.6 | 10.6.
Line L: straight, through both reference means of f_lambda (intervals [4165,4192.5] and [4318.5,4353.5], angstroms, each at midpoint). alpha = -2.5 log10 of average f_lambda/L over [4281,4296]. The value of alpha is 0.15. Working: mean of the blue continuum 11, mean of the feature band 9.73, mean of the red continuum 11.3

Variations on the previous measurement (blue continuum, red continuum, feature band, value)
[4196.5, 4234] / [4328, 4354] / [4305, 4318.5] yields 0.139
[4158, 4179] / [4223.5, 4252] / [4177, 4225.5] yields -0.077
